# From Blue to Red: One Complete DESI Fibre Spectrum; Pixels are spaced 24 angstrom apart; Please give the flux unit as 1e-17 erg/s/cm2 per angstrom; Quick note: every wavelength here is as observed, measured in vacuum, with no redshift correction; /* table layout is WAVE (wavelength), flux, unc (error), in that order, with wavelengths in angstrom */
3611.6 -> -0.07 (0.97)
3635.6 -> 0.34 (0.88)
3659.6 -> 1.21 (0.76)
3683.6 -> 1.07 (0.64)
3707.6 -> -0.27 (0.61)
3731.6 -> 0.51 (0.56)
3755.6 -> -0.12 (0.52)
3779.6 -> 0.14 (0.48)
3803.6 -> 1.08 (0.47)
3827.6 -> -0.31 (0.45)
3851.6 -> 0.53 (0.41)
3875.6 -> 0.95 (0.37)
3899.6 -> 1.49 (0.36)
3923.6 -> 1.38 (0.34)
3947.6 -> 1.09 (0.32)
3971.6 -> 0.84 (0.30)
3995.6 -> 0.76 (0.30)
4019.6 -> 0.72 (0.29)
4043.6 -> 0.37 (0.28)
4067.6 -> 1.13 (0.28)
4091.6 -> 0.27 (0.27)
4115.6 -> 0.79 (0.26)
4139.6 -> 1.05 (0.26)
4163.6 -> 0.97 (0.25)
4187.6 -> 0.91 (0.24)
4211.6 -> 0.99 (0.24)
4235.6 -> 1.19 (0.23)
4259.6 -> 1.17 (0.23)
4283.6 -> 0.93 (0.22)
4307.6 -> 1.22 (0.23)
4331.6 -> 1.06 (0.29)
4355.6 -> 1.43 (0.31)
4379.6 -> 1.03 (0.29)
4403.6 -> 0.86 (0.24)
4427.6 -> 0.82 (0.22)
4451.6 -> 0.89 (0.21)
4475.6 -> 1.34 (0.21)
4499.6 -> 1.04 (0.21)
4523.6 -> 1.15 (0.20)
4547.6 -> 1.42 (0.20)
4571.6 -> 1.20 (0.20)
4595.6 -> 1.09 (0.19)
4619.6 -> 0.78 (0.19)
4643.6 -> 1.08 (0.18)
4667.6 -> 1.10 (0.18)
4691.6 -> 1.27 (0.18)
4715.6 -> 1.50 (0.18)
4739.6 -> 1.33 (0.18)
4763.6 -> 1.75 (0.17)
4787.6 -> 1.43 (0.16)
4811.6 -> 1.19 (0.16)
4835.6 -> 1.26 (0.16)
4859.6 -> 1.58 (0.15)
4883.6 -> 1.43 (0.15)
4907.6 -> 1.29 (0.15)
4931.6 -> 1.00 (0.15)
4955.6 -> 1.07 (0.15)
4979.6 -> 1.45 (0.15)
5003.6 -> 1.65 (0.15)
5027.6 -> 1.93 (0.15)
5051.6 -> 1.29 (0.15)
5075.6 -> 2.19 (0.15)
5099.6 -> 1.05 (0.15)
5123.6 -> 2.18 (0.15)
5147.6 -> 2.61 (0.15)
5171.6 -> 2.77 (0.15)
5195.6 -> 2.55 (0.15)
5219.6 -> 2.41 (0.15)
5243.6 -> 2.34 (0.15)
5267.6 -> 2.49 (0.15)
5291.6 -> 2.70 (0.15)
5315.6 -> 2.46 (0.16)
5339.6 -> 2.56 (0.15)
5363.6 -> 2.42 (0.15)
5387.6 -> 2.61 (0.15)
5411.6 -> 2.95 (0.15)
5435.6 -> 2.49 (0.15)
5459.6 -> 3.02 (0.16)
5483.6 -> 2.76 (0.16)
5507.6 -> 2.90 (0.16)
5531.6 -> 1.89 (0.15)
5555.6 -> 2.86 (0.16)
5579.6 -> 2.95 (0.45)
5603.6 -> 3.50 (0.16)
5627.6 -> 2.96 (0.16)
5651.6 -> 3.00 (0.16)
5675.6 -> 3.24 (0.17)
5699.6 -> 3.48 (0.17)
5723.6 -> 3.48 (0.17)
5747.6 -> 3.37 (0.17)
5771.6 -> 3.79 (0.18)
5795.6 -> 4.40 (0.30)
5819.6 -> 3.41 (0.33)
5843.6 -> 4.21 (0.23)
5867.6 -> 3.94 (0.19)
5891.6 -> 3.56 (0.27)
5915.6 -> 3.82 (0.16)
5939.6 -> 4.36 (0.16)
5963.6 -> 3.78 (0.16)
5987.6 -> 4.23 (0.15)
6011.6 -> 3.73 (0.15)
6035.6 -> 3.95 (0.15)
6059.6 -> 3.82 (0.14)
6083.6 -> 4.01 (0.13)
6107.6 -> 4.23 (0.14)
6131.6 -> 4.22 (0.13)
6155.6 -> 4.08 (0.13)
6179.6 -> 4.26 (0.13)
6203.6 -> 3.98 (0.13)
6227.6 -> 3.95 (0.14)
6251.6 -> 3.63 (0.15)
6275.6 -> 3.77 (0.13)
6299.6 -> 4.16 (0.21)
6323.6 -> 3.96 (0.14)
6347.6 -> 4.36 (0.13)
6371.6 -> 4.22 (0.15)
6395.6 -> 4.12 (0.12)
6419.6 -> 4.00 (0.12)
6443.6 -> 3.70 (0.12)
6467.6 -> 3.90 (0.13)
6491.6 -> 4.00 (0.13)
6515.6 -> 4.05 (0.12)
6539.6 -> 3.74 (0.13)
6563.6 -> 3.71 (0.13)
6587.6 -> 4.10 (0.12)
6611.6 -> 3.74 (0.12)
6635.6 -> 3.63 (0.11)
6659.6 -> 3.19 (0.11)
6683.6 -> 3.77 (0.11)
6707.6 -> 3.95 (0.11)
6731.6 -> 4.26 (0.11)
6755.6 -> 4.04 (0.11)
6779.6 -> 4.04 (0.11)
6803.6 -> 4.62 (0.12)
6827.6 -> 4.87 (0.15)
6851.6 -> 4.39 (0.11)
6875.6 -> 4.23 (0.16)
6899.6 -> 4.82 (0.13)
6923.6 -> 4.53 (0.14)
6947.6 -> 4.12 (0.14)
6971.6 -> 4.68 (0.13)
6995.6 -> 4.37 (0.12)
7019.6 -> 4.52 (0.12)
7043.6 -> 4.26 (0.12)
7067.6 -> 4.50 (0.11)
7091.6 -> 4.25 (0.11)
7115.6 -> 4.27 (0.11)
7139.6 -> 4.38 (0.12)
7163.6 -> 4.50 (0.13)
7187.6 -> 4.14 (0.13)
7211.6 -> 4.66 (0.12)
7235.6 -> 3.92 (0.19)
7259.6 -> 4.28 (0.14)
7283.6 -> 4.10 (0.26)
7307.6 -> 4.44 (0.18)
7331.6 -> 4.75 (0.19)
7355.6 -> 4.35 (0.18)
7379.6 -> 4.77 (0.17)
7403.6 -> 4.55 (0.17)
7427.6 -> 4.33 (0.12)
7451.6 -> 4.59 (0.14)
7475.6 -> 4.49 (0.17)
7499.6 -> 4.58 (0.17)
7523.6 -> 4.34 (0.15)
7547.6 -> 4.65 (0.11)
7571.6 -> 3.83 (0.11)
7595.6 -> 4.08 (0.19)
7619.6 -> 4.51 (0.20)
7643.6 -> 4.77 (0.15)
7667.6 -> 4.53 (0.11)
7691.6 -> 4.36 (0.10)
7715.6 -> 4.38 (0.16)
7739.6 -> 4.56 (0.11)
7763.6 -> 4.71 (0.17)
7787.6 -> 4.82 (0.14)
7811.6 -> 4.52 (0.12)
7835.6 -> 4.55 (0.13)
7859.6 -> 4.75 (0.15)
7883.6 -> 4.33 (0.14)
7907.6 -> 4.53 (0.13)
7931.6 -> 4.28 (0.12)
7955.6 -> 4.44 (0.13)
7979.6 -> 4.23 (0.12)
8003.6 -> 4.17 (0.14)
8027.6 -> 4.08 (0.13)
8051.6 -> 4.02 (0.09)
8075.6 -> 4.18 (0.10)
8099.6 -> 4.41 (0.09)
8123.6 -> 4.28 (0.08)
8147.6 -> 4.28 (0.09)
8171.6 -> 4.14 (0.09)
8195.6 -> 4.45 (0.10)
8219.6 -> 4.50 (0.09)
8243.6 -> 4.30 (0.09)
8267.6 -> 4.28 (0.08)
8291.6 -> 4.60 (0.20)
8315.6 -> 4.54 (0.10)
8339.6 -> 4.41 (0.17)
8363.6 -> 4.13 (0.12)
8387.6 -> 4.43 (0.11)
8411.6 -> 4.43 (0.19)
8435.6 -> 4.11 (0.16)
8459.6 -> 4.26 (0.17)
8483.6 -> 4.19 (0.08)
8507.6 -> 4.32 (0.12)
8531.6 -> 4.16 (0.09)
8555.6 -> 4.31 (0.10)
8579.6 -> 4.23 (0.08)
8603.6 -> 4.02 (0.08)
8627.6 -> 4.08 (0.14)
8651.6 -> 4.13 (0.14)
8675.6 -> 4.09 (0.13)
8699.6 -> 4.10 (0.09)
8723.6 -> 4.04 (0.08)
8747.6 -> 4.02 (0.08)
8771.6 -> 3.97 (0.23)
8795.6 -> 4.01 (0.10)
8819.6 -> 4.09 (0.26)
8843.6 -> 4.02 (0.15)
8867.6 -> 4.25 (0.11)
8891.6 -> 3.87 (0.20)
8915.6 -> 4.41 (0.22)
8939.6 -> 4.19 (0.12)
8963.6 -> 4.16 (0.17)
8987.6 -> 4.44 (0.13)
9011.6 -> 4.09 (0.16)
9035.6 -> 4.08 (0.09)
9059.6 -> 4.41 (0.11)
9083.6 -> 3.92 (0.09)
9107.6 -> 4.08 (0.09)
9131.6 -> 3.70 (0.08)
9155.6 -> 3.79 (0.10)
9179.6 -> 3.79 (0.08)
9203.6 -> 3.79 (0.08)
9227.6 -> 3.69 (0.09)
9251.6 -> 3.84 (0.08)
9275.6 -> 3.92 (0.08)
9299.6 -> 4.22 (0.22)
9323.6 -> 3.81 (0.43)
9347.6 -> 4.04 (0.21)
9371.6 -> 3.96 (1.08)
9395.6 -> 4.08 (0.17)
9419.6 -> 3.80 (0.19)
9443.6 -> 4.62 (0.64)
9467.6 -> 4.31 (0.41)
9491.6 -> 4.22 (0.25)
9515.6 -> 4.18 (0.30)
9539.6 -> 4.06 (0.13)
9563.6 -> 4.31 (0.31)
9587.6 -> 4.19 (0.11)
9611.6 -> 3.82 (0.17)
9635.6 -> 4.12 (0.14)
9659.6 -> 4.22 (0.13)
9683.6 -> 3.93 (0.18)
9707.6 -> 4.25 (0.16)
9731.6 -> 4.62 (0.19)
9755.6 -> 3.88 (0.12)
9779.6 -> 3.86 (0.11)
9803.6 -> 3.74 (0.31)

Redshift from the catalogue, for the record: 0.29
